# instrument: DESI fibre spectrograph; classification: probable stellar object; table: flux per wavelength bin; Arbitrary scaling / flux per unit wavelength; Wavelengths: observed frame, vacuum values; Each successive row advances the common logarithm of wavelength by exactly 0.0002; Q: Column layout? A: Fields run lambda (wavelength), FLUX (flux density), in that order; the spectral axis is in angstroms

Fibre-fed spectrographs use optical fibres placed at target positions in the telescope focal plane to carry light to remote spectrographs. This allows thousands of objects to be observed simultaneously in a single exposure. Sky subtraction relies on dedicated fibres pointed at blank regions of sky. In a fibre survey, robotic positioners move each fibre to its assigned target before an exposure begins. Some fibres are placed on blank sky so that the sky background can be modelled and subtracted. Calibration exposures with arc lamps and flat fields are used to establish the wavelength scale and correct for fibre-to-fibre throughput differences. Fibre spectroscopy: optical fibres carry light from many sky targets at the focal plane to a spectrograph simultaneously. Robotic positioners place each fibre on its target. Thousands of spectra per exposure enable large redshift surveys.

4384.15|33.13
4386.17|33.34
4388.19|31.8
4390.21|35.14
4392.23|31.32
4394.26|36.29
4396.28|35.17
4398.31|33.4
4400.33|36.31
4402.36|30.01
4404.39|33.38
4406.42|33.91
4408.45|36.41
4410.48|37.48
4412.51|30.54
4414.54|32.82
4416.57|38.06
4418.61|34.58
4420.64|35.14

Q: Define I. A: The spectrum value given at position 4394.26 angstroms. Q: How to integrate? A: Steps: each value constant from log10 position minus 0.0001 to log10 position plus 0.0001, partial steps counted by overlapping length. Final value 36.29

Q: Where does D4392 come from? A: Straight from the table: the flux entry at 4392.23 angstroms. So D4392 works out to 31.32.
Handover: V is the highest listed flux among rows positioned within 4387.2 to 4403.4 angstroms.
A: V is 36.31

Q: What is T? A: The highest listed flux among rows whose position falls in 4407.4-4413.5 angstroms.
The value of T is 37.48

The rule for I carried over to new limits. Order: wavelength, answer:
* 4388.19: 31.8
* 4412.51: 30.54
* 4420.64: 35.14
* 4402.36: 30.01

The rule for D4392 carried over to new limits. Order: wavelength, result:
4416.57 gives 38.06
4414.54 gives 32.82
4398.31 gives 33.4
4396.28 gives 35.17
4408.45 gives 36.41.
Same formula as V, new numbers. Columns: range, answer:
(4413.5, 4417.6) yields 38.06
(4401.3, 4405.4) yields 33.38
